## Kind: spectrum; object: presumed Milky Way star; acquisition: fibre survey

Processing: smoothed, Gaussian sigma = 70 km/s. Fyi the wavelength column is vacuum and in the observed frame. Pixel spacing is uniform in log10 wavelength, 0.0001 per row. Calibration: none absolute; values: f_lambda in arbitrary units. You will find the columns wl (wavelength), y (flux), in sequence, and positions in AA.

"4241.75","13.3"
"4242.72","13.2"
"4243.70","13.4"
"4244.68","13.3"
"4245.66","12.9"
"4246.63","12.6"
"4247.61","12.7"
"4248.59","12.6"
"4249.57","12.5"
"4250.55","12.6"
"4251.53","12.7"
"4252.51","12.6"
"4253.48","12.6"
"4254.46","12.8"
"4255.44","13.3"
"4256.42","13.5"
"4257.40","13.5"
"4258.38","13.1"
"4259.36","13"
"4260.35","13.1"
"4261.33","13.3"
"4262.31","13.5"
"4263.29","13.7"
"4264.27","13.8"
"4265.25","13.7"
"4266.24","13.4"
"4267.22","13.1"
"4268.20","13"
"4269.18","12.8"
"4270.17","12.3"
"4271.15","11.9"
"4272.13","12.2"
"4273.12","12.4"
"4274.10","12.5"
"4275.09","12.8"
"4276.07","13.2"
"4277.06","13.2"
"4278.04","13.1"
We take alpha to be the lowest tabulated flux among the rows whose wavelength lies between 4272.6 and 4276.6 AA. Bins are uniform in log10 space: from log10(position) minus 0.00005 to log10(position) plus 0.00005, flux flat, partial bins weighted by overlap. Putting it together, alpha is 12.4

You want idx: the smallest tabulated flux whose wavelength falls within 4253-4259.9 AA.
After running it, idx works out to 12.6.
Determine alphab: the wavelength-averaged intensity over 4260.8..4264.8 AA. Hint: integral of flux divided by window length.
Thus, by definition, 13.6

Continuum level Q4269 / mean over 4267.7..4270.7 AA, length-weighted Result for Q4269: 12.7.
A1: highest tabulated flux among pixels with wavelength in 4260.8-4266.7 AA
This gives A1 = 13.8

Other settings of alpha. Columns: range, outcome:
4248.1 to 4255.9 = 12.5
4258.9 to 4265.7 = 13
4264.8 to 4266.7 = 13.4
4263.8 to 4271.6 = 11.9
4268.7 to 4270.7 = 12.3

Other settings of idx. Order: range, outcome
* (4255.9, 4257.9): 13.5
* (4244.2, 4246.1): 12.9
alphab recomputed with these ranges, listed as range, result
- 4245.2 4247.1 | 12.8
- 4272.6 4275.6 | 12.6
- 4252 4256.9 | 13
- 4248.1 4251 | 12.5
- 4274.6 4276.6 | 13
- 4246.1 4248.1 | 12.7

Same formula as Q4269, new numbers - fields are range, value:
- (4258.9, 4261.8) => 13.1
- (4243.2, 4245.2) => 13.3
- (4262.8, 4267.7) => 13.5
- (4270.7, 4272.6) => 12.1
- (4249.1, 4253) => 12.6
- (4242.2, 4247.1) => 13.1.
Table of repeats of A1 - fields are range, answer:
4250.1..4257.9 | 13.5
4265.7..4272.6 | 13.4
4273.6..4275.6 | 12.8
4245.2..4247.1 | 12.9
